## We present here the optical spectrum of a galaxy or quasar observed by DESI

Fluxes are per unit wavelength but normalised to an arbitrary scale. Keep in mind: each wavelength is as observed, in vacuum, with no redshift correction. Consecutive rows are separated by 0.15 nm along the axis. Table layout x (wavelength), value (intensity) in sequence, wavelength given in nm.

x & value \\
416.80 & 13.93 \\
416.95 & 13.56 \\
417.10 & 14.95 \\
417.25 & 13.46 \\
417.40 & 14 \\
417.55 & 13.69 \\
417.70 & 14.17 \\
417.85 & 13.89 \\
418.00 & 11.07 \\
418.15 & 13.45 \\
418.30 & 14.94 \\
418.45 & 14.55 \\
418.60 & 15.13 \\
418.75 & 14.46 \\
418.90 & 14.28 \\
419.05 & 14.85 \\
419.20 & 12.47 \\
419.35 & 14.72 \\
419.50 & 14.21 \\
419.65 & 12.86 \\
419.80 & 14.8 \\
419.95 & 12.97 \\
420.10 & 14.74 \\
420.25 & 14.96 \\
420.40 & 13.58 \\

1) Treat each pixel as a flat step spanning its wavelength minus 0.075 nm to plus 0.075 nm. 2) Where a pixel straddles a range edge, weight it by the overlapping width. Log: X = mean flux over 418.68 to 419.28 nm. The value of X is 14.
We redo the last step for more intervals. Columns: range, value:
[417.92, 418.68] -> 13.8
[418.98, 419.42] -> 14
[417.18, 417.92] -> 13.8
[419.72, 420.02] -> 13.9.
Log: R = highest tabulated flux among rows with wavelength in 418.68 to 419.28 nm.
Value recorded 14.85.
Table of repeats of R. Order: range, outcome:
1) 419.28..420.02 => 14.8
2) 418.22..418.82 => 15.13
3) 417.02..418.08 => 14.95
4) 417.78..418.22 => 13.89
